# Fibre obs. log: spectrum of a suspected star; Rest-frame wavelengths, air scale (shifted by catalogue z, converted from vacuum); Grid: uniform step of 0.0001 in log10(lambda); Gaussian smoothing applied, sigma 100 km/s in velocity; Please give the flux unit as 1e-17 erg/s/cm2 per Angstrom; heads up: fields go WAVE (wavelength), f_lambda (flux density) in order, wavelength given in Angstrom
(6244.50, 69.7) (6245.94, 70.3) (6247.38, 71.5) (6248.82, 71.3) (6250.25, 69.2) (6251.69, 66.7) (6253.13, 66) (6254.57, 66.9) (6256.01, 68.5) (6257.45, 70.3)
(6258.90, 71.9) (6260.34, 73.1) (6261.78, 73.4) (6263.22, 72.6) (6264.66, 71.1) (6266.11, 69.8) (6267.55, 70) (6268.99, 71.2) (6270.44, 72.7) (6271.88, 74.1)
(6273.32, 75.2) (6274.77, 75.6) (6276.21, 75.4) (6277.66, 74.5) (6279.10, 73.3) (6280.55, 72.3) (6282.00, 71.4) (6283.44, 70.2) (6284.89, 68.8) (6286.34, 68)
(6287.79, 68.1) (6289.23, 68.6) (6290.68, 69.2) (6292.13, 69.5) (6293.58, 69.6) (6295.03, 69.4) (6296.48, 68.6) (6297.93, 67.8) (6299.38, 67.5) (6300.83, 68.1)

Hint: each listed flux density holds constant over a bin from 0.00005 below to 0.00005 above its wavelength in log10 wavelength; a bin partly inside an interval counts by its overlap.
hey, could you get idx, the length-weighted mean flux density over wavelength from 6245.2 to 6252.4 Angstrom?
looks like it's 69.8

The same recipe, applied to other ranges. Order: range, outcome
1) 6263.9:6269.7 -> 70.6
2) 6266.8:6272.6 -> 72.1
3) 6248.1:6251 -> 70.4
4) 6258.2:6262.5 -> 72.9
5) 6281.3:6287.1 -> 69.6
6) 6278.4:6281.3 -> 72.6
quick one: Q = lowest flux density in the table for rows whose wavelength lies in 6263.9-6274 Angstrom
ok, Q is 69.8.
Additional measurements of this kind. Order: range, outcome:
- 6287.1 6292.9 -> 68.1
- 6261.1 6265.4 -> 71.1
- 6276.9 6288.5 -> 68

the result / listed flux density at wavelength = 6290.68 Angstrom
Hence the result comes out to 69.2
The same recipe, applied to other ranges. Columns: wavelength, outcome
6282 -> 71.4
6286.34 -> 68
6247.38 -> 71.5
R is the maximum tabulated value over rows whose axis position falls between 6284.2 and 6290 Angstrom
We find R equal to 68.8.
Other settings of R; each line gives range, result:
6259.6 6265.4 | 73.4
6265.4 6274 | 75.2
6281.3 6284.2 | 71.4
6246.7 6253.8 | 71.5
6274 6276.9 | 75.6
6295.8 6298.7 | 68.6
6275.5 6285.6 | 75.4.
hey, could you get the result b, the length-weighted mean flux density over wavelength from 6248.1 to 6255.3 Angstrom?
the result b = 68.1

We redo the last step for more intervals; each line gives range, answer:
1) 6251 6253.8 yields 66.3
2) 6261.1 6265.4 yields 72.3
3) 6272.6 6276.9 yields 75.4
